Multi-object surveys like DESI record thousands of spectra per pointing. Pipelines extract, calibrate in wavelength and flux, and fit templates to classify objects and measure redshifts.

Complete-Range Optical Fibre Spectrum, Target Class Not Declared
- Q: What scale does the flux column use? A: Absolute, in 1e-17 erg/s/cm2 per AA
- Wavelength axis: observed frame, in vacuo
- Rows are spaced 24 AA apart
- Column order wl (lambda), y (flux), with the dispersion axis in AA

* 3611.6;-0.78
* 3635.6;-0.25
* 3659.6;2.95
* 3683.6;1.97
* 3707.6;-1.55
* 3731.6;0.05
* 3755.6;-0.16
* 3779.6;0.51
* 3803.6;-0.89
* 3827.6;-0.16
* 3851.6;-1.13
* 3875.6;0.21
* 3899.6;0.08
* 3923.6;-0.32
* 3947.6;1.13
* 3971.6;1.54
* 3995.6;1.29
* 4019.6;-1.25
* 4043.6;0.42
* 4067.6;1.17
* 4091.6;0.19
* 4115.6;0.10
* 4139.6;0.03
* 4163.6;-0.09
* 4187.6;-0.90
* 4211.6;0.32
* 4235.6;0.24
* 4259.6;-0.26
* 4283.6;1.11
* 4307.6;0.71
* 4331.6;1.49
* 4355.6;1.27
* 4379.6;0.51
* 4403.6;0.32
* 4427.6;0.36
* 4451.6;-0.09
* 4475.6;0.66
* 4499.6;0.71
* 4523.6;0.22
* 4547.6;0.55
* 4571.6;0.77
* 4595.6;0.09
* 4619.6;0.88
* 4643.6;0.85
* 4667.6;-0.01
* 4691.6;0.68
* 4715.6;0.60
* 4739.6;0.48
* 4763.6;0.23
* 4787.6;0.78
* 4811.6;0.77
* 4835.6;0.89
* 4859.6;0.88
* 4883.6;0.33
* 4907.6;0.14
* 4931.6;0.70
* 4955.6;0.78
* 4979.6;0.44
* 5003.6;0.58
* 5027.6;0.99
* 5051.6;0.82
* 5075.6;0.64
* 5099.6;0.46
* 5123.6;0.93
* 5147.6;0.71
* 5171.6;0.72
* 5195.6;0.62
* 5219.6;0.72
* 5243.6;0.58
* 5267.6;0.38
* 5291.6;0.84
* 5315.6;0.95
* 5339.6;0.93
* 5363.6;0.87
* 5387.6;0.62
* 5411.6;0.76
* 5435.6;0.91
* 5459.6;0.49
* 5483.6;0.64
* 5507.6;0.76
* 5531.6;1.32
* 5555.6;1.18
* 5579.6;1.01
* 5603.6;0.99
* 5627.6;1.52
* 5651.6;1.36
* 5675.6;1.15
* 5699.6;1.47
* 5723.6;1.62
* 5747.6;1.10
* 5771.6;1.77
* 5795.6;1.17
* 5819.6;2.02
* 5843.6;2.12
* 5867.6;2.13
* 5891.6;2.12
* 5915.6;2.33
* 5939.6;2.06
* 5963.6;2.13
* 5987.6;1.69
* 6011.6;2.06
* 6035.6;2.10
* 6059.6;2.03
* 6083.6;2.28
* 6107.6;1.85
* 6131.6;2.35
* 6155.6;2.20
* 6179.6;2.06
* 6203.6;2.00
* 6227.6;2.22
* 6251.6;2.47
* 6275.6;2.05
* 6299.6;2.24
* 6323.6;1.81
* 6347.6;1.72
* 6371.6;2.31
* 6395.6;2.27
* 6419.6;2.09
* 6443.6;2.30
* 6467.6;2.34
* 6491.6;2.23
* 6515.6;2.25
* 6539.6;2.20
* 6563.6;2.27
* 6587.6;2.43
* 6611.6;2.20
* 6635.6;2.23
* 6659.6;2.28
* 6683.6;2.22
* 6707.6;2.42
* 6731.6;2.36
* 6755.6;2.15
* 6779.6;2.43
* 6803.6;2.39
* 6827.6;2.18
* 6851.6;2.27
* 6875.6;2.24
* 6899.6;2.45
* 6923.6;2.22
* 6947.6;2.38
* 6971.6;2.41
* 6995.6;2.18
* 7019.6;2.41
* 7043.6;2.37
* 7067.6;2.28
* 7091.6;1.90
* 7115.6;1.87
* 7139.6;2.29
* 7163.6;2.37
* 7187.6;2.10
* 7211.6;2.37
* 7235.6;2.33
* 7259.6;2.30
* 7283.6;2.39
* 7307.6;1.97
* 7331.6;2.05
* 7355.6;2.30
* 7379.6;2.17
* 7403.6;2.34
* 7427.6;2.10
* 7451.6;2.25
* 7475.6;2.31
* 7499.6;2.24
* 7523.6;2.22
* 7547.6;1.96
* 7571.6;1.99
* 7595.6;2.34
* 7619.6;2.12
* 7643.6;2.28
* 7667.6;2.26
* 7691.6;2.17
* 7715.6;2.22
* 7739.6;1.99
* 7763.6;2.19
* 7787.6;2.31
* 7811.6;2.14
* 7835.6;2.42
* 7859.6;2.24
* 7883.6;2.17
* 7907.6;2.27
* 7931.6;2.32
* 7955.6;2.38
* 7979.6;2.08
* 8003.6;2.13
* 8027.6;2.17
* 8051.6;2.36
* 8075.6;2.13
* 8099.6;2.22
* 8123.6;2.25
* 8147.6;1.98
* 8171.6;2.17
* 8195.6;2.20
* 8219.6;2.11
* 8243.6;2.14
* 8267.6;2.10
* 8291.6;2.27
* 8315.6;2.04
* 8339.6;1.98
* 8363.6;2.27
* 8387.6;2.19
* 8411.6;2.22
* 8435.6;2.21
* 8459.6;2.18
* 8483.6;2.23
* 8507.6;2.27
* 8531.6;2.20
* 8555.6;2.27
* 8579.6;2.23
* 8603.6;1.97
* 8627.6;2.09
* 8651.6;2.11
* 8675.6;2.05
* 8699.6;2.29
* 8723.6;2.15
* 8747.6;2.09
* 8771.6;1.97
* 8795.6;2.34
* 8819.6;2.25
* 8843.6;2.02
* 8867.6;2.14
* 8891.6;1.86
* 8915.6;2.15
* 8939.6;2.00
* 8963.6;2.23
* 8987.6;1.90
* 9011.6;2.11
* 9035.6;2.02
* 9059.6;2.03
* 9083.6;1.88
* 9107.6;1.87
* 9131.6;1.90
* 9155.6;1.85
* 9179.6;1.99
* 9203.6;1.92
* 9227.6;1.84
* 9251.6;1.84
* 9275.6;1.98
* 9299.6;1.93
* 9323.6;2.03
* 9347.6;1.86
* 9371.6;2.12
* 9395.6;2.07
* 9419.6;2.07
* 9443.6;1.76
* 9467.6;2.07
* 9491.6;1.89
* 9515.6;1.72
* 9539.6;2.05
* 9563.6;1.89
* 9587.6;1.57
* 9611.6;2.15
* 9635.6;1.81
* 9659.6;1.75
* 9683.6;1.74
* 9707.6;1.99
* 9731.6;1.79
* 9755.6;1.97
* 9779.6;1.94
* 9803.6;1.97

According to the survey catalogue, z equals 0.460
